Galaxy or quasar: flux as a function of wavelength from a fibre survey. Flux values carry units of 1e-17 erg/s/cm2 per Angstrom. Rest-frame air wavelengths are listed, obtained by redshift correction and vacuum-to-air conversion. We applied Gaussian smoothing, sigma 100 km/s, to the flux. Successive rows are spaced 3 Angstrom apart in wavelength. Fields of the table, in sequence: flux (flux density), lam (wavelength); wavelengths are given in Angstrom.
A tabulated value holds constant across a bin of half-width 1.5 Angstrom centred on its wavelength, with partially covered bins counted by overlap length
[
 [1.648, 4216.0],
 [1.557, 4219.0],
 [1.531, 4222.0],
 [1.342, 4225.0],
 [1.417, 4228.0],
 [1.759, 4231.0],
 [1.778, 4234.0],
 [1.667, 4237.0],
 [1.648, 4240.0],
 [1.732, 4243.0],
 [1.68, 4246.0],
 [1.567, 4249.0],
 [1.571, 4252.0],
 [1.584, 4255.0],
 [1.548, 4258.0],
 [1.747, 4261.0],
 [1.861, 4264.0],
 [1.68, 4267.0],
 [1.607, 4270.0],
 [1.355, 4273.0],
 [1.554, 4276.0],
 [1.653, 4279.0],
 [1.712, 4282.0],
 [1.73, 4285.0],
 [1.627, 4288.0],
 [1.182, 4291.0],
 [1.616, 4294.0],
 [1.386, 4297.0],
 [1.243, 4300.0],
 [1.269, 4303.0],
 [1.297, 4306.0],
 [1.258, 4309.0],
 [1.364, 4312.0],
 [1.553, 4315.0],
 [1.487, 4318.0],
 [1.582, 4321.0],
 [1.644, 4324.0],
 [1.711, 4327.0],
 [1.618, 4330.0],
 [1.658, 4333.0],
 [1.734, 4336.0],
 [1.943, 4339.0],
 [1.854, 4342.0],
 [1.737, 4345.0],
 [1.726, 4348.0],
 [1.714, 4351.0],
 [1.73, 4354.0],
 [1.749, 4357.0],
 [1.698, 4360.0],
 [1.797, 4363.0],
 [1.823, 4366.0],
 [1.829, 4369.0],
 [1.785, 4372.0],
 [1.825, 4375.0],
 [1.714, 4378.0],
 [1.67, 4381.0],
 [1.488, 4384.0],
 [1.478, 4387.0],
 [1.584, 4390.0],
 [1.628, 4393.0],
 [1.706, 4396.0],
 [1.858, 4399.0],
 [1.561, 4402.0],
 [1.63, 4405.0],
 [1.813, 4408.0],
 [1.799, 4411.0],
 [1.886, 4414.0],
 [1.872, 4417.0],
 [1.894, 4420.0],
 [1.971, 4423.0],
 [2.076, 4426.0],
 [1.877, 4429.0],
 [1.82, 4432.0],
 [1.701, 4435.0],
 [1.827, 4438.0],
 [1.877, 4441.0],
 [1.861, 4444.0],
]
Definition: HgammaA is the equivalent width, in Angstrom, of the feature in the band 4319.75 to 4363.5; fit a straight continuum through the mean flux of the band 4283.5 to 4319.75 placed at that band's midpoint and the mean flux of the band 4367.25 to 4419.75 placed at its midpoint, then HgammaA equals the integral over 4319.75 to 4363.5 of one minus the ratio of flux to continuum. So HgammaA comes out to -5.0 Angstrom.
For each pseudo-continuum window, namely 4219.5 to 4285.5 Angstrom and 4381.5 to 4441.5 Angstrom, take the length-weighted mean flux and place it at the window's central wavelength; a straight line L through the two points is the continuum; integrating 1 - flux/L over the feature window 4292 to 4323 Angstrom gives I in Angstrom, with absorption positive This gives 4.92 Angstrom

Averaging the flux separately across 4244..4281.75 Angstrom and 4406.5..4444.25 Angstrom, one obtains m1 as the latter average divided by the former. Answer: 1.2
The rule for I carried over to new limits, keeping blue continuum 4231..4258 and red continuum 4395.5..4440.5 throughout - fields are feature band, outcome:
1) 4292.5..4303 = 1.9 Angstrom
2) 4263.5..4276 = 0.6 Angstrom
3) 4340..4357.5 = 0.0 Angstrom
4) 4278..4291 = 0.5 Angstrom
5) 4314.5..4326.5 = 1.0 Angstrom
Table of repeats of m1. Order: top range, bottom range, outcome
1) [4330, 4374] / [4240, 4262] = 1.08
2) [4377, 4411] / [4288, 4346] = 1.08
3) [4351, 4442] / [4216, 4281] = 1.09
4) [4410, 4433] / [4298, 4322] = 1.38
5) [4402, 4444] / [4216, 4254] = 1.15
